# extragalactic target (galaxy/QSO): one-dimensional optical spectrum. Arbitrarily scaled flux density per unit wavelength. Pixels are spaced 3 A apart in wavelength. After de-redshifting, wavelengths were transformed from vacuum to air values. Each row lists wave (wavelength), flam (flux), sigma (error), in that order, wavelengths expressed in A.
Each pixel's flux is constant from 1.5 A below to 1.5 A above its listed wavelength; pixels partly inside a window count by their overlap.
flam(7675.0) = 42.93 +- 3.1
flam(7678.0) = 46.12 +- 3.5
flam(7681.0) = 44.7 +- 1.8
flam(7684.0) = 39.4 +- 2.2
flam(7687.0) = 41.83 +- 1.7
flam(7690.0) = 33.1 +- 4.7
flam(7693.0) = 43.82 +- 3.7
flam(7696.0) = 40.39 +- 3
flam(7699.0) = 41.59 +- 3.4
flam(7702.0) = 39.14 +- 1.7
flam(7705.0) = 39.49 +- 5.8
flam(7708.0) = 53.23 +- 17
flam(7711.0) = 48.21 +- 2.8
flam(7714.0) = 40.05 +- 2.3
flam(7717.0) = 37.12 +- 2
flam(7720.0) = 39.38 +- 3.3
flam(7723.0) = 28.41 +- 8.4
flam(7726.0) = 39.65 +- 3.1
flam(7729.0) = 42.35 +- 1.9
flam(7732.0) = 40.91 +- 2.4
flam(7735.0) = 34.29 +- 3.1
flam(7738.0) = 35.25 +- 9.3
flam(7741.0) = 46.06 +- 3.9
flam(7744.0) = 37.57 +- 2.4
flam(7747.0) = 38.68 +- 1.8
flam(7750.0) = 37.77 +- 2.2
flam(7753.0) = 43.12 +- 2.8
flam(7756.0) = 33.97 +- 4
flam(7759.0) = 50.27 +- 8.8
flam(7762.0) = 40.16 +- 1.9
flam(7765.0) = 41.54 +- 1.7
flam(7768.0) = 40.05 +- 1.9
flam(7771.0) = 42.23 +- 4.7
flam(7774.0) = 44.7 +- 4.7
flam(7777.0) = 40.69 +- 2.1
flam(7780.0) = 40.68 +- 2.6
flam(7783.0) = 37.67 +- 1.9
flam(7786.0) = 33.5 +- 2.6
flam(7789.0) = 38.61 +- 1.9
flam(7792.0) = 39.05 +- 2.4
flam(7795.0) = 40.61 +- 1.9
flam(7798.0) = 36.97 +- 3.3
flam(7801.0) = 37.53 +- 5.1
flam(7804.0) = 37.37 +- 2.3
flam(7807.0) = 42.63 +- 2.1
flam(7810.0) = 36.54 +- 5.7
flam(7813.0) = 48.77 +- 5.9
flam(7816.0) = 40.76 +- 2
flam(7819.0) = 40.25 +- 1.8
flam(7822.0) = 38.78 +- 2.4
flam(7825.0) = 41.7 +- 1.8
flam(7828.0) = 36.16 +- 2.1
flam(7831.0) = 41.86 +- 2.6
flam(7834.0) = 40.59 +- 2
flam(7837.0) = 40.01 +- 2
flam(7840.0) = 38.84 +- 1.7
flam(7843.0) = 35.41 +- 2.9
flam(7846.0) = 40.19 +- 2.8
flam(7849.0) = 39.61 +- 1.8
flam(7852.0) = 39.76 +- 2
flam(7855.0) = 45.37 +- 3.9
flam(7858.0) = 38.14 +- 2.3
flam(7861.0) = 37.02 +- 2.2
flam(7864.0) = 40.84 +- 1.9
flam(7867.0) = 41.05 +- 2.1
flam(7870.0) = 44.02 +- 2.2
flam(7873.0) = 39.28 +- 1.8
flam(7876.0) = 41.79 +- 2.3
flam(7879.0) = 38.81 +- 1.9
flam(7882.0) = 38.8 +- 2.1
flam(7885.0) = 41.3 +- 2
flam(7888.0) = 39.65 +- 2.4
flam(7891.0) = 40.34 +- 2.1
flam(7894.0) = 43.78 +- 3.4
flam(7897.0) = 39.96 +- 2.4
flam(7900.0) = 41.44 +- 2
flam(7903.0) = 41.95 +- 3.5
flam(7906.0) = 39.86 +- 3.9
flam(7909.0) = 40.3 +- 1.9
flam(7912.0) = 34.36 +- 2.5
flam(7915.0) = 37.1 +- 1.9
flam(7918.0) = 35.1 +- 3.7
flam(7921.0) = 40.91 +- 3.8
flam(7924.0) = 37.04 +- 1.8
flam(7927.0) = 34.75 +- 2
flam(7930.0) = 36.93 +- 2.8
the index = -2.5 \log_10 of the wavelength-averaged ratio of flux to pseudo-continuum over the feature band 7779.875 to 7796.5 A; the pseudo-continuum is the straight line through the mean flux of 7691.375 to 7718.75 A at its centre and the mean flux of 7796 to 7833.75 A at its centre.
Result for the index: 0.07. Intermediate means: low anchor 42.5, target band 38.2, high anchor 40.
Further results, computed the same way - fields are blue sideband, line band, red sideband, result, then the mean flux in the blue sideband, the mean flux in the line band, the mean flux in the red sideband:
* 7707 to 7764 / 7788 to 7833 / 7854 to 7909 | 0.02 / 40.2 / 39.9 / 40.7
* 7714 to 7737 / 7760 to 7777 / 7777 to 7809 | -0.10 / 37.6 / 41.9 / 38.5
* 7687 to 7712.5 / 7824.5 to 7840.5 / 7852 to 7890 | 0.03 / 42.3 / 39.8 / 40.5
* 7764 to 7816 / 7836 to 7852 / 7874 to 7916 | 0.03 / 40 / 38.9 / 40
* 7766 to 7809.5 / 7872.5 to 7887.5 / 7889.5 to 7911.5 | 0.01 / 39.4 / 40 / 40.8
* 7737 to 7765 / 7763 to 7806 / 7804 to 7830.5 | 0.03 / 40.5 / 39.4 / 40.6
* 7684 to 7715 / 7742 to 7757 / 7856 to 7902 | 0.08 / 42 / 38.6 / 40.5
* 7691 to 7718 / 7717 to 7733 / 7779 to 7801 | 0.09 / 42.5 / 38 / 38.1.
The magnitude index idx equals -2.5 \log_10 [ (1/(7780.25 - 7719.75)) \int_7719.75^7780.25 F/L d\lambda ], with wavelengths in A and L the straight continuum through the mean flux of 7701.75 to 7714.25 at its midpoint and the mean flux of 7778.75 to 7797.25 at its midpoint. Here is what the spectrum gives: 0.04 mag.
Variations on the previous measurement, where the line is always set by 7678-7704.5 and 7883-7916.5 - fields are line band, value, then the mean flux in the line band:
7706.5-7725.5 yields -0.008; 41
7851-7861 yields -0.011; 40.5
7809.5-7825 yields -0.029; 41.4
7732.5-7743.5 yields 0.053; 38.7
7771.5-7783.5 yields -0.023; 41.3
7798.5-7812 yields 0.043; 38.8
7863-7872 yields -0.047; 41.9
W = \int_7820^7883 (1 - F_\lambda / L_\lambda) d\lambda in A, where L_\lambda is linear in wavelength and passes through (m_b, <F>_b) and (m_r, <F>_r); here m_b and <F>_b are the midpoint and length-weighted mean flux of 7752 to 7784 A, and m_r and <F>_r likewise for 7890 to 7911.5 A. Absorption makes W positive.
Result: 1.7 A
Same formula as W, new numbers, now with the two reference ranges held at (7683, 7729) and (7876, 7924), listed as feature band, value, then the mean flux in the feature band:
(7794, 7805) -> 0.54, 38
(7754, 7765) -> -0.38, 41.6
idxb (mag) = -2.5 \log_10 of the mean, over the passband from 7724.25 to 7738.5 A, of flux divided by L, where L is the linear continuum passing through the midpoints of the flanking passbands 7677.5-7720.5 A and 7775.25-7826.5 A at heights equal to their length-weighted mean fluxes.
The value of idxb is 0.07 mag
